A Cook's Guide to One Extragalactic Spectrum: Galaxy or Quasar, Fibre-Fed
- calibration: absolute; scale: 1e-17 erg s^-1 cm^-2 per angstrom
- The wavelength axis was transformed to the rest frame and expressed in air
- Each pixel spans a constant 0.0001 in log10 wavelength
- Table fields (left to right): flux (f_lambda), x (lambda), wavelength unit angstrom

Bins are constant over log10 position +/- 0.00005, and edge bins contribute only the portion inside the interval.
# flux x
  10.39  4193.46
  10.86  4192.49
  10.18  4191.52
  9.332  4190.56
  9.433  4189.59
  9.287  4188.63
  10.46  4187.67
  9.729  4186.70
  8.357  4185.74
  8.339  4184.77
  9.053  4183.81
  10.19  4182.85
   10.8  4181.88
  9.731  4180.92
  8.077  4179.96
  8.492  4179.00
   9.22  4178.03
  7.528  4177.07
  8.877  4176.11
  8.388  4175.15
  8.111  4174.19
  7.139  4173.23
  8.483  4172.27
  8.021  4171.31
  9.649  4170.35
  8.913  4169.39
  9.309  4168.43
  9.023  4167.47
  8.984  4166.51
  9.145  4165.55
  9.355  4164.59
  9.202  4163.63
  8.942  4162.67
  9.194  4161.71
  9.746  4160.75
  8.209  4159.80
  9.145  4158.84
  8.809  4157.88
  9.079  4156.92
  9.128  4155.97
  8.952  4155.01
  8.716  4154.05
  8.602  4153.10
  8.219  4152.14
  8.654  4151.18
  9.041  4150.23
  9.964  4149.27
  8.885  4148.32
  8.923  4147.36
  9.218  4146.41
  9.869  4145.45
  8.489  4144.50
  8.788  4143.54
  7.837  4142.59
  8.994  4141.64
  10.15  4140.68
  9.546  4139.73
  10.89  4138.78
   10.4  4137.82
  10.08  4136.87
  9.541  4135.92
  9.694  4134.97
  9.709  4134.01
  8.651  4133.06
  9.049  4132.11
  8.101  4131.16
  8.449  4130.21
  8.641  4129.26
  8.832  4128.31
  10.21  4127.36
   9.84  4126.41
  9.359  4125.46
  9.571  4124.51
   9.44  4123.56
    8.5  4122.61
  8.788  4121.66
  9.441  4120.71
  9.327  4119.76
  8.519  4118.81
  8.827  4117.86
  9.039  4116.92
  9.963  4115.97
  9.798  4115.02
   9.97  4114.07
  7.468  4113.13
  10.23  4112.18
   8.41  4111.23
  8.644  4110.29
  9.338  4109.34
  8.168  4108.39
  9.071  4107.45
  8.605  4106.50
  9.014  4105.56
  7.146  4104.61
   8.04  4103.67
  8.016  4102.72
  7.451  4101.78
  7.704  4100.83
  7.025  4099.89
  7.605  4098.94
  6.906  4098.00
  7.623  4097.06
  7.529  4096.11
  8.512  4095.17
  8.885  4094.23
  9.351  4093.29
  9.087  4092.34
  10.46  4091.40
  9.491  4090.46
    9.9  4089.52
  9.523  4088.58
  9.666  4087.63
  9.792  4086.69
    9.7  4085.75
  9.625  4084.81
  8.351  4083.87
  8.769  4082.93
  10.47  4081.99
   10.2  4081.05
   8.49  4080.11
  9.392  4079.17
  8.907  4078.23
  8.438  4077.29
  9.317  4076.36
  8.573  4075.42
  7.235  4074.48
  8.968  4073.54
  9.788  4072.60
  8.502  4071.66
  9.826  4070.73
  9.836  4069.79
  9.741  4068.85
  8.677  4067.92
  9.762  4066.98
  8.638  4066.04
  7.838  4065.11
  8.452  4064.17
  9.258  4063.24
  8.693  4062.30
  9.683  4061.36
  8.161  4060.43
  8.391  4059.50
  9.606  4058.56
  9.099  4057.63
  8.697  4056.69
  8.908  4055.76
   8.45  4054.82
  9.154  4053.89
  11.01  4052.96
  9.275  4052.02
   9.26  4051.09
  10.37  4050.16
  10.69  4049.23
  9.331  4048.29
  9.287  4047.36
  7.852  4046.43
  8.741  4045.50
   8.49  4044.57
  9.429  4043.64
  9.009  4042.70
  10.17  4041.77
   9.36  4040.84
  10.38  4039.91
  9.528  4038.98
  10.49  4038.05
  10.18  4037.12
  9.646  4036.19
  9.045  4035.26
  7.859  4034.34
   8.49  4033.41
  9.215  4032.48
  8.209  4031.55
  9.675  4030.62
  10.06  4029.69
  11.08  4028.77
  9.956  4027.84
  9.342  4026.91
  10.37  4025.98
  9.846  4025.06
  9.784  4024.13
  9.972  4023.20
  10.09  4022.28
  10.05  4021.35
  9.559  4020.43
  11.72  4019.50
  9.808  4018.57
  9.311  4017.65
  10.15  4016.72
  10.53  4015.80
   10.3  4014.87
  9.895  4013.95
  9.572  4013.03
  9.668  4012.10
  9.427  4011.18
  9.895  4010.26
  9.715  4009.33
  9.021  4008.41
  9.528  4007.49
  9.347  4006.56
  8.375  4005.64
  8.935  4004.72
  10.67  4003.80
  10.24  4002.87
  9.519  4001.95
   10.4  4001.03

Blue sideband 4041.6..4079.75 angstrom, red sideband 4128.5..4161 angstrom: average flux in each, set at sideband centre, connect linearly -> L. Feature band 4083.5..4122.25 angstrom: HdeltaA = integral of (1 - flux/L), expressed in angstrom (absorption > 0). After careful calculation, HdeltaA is 1.4 angstrom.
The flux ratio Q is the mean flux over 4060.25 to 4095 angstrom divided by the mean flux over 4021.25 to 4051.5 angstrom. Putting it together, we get 0.96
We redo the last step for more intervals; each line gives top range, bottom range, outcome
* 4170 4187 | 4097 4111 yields 1.09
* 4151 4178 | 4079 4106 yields 1.00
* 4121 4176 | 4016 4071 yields 0.96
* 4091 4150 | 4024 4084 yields 0.96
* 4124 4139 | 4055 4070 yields 1.05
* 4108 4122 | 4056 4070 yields 1.01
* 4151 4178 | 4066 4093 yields 0.94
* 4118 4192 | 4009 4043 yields 0.93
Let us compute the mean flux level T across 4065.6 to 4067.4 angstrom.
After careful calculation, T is 9.18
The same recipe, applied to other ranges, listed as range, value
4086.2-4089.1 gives 9.65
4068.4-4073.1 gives 9.53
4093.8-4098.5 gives 7.89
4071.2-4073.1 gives 9.12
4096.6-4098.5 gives 7.3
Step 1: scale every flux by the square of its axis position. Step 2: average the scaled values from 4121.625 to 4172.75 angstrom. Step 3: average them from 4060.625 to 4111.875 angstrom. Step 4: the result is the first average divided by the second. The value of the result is 1.07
